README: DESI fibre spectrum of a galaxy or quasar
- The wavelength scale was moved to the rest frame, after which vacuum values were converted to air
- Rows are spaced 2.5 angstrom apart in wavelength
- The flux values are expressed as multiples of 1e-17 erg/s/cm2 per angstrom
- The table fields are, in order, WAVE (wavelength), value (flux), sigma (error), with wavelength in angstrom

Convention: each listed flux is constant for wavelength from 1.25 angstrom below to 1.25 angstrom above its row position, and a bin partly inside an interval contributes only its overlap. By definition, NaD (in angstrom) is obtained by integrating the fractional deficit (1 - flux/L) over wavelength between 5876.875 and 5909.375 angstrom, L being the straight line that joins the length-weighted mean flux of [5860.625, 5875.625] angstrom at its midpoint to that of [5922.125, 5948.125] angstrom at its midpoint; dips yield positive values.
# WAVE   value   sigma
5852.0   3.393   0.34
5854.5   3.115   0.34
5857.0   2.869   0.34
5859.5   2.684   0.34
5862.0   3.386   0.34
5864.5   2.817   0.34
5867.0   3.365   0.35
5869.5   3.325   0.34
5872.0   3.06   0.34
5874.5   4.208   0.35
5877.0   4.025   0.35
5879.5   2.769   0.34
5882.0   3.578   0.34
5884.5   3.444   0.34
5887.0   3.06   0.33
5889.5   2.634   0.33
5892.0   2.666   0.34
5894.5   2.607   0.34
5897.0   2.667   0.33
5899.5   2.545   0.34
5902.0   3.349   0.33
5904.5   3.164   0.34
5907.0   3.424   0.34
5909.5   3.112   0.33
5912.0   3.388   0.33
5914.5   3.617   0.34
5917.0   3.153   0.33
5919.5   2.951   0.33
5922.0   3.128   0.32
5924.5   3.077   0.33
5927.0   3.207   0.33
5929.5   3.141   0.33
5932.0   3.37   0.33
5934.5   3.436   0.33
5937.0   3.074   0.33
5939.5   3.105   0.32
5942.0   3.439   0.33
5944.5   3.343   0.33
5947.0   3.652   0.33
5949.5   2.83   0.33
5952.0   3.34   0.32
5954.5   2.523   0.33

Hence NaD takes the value 2.7 angstrom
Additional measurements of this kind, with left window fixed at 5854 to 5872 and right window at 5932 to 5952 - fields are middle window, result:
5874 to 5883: -1.4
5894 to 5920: 0.7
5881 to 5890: -0.2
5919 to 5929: 0.4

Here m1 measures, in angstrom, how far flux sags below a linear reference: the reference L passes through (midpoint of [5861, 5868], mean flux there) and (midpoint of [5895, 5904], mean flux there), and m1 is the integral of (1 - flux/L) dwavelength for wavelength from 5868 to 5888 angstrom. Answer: -2.51 angstrom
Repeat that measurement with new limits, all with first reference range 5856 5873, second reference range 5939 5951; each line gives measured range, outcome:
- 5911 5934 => 0.0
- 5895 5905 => 0.9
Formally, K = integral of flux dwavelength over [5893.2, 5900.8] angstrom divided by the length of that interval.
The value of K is 2.61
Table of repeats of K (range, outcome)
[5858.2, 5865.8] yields 2.96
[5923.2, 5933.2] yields 3.2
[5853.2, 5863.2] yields 3.01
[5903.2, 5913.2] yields 3.27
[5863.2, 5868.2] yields 3.09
